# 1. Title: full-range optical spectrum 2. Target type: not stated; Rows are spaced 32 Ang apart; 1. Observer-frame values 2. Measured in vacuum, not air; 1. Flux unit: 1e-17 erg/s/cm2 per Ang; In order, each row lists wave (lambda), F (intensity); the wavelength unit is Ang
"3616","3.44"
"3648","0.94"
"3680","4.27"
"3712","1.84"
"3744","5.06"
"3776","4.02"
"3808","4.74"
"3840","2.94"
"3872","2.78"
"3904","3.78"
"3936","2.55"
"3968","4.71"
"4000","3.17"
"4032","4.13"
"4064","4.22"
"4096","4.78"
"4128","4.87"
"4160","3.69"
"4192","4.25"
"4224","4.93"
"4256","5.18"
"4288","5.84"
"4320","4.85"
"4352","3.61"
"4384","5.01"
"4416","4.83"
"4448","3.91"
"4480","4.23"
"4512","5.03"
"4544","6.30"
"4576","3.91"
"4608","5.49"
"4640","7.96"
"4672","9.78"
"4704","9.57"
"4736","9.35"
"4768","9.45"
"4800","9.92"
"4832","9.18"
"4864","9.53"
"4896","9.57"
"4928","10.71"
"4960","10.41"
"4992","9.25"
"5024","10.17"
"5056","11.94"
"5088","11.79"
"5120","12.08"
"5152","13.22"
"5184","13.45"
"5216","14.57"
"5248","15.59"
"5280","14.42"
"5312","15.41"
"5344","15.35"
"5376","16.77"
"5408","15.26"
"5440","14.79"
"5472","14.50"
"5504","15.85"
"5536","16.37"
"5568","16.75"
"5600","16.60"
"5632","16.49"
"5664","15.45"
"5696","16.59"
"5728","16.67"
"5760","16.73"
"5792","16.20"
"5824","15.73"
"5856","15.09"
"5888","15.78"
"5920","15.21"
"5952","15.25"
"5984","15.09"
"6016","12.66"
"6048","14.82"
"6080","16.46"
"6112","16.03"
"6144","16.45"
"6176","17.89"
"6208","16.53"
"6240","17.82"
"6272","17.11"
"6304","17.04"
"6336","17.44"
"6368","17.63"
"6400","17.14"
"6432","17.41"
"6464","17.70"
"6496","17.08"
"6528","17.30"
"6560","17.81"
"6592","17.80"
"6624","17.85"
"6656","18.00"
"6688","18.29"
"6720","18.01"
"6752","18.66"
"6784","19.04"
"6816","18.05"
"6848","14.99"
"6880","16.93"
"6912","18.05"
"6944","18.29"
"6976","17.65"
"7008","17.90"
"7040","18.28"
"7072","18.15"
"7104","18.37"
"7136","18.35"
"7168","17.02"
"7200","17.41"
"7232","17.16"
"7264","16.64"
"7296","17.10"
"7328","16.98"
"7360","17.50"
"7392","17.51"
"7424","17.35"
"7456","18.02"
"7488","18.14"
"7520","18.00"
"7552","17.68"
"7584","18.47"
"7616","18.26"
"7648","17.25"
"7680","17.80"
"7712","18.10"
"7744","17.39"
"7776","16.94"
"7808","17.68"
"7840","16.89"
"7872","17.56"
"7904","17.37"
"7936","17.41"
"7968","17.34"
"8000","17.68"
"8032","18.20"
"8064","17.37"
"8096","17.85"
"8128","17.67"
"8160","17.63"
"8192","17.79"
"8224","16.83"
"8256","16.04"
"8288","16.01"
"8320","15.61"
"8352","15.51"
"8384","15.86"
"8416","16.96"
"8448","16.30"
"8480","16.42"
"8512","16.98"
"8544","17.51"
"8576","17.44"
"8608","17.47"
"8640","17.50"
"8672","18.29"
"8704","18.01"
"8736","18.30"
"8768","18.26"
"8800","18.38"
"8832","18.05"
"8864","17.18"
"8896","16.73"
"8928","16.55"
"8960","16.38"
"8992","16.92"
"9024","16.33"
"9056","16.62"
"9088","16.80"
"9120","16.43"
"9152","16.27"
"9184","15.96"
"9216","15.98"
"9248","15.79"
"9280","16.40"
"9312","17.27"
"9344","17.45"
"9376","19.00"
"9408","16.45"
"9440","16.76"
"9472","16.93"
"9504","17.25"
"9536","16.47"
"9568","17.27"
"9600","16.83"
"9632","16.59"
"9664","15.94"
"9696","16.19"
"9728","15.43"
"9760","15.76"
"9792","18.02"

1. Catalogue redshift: 0.163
